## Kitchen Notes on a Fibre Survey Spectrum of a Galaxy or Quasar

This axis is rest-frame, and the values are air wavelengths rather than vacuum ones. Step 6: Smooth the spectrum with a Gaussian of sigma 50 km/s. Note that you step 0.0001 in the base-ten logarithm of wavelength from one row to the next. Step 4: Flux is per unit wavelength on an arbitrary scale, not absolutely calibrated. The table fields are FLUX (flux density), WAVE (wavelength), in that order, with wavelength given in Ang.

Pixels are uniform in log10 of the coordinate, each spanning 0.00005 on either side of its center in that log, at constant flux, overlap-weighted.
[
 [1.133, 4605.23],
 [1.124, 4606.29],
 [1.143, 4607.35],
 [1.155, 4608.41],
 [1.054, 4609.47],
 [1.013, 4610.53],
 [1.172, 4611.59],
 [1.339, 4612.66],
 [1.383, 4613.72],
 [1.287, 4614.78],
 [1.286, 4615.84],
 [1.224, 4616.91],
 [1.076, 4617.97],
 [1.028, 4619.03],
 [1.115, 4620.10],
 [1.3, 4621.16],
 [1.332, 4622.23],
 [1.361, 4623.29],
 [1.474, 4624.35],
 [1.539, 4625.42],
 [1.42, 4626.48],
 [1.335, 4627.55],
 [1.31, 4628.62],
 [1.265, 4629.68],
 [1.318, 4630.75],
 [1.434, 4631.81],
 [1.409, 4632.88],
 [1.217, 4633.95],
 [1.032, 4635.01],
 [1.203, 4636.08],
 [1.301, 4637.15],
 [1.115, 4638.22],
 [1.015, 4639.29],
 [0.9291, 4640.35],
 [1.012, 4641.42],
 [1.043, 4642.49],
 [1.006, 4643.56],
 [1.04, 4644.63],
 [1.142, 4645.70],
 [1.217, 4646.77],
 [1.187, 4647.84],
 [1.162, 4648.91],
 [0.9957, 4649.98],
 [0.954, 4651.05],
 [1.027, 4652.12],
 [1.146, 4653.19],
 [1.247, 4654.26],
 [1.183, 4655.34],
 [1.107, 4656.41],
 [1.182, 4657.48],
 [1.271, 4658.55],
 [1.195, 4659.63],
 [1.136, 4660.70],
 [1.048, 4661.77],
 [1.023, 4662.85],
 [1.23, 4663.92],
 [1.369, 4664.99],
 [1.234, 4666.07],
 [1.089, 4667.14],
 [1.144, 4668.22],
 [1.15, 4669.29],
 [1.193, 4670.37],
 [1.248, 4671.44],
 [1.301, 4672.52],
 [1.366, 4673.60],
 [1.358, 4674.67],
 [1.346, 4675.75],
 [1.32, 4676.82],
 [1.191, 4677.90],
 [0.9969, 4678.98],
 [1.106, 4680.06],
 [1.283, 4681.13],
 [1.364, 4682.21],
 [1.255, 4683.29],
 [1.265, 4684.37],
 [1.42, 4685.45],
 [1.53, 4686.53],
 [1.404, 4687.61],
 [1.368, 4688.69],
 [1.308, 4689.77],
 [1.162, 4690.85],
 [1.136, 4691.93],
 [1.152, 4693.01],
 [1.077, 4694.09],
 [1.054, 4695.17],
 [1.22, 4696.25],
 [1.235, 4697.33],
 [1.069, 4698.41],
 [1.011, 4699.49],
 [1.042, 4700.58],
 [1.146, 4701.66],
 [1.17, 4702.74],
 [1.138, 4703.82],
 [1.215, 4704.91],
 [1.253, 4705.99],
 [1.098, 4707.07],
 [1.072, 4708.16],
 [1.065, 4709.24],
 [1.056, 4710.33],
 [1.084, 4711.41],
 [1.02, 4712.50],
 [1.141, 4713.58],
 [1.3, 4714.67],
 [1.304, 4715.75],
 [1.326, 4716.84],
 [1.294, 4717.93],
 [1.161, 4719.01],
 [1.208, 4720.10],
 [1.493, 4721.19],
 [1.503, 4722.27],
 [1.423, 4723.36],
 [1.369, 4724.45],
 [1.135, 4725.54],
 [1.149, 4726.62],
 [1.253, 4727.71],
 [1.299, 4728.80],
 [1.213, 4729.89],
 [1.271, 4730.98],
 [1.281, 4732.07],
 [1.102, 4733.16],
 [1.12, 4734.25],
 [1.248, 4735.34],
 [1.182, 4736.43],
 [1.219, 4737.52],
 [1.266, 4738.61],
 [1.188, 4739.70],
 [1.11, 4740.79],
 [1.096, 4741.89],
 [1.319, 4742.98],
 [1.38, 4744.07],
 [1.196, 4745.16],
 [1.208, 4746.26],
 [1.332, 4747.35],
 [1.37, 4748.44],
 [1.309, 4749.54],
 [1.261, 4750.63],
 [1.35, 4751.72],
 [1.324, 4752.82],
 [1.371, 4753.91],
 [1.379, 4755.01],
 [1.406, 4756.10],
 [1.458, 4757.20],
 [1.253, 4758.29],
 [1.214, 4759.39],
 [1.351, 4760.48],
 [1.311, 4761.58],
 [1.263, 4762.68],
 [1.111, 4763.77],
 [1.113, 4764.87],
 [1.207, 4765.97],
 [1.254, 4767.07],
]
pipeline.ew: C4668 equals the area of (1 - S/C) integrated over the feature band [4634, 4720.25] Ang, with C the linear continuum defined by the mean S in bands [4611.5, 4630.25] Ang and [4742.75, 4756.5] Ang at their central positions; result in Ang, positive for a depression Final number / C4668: 8.7 Ang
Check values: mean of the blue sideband 1.29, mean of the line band 1.17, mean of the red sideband 1.32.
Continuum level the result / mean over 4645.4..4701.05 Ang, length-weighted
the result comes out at 1.2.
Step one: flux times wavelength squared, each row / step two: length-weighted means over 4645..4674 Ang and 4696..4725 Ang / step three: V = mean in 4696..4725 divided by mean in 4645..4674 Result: 1.1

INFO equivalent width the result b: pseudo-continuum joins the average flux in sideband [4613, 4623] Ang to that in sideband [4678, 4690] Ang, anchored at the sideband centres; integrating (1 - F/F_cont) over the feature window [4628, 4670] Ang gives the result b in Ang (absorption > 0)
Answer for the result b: 3.5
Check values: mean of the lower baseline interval 1.23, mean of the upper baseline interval 1.3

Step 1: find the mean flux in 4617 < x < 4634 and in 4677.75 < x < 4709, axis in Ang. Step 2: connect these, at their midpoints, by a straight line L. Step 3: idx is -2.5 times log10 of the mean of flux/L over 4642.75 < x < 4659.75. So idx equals 0.13 mag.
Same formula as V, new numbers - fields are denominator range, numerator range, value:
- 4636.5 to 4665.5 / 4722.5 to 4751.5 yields 1.15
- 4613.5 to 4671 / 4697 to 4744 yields 1.04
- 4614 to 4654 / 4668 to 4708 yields 1.04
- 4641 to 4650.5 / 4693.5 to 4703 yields 1.04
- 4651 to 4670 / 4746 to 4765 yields 1.17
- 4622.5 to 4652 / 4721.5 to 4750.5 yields 1.09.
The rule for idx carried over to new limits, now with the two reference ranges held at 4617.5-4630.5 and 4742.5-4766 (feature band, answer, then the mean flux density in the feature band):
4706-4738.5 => 0.06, 1.22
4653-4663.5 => 0.13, 1.15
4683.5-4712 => 0.10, 1.18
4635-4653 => 0.20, 1.08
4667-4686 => 0.04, 1.25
